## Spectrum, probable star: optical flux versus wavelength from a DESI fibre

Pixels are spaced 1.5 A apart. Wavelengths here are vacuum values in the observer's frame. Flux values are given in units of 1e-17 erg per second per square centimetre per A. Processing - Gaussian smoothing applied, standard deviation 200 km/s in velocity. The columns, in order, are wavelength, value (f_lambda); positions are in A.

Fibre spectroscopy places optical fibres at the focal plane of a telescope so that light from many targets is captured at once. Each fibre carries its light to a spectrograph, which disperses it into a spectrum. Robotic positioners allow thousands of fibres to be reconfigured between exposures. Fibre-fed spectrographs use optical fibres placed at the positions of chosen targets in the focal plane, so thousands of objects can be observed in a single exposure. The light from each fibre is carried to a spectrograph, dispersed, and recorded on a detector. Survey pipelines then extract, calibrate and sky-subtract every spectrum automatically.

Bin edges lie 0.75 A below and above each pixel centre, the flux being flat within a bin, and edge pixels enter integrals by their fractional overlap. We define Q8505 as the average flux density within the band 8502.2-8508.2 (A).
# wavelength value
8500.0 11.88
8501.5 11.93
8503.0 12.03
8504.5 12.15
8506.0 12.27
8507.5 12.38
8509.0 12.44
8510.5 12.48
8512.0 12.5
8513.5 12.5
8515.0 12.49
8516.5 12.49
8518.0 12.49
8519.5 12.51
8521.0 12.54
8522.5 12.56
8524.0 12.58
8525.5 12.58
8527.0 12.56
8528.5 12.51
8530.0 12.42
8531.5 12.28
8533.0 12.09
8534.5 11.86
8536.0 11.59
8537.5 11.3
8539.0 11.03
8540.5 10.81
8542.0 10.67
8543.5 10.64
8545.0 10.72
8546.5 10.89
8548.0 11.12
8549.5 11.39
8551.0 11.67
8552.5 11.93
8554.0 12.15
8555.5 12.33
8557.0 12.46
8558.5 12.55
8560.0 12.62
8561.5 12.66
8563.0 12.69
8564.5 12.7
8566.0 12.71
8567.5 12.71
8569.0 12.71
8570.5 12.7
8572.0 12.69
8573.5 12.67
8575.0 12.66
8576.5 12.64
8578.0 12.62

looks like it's 12.2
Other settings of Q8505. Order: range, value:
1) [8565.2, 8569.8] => 12.7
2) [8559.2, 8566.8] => 12.7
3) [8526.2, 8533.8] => 12.4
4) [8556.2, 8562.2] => 12.6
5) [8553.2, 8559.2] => 12.4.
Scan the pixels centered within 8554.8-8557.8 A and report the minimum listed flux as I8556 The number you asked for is 12.33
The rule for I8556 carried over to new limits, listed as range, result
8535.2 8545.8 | 10.64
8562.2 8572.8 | 12.69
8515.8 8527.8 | 12.49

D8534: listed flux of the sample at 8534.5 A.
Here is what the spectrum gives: 11.86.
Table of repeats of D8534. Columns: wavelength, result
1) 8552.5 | 11.93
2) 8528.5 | 12.51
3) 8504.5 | 12.15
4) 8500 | 11.88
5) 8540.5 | 10.81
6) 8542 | 10.67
